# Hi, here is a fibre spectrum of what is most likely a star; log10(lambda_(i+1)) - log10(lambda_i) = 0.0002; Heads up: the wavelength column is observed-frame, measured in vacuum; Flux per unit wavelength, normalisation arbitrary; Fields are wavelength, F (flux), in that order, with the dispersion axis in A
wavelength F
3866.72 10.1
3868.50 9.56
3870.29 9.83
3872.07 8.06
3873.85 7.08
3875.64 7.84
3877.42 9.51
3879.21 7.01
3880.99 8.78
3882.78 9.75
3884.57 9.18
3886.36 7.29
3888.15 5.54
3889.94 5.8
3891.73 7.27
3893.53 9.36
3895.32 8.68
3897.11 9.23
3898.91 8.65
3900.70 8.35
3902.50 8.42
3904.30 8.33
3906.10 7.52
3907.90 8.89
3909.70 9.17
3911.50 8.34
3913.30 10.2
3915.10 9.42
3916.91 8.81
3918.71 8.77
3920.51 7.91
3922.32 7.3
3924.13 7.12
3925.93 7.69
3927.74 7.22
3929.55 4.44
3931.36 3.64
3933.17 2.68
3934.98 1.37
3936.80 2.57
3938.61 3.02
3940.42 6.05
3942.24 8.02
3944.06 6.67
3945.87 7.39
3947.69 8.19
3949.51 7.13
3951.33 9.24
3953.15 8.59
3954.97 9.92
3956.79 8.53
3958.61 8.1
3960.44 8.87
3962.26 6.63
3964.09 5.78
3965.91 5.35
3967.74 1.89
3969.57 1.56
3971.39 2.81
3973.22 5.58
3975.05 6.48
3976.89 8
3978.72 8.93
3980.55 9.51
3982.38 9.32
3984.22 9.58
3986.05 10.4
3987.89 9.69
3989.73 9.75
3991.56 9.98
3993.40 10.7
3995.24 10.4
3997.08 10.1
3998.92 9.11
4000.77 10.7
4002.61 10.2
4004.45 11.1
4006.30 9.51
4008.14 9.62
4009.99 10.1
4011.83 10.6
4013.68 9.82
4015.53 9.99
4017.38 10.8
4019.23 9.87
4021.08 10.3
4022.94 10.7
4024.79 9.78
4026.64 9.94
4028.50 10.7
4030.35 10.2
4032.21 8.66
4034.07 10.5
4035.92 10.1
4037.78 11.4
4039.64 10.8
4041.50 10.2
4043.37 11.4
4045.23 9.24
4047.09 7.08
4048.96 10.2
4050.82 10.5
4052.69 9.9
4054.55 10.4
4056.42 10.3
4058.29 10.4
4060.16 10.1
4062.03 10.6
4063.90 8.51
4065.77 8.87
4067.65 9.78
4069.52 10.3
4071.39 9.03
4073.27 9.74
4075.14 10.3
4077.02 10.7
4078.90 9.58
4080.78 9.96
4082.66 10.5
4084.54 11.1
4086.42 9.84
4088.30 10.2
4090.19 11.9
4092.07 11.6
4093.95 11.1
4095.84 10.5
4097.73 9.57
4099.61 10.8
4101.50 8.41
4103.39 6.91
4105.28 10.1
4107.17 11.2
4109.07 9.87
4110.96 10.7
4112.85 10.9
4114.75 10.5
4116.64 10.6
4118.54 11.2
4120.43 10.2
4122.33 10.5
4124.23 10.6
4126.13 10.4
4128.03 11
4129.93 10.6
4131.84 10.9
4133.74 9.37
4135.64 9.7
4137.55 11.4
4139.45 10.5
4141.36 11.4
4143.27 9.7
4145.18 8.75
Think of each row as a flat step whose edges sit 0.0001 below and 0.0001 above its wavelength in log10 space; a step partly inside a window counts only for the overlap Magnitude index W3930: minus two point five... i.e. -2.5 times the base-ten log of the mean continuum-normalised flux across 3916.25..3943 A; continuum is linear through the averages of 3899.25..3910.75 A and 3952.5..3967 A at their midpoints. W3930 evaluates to 0.38 mag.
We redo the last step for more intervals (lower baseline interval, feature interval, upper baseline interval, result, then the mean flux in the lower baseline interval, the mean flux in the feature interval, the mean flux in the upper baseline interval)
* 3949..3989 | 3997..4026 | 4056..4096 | -0.19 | 7.37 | 10.1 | 10.2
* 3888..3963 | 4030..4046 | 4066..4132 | -0.11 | 7.38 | 10.3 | 10.3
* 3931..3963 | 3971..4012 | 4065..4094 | -0.19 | 6.53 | 9.29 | 10.3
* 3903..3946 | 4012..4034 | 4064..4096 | -0.13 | 6.77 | 10.1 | 10.2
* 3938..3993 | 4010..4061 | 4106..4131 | -0.14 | 7.42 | 10.1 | 10.6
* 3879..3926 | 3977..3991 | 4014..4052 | -0.01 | 8.28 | 9.52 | 10.1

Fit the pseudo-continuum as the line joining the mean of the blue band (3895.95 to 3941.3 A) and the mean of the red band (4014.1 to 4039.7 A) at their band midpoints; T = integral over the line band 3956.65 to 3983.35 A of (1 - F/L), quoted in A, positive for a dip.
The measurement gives 6.60 A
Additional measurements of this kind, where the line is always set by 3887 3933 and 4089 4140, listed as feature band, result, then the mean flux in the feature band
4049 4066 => -0.61 A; 10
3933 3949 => 5.69 A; 5.27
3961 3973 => 6.01 A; 4.24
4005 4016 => -1.11 A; 9.98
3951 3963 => -0.27 A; 8.55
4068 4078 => -0.13 A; 10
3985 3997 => -1.82 A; 10.1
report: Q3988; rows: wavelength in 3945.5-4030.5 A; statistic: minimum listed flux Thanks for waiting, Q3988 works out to 1.56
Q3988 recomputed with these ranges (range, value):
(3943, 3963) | 6.63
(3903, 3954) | 1.37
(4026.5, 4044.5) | 8.66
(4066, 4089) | 9.03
